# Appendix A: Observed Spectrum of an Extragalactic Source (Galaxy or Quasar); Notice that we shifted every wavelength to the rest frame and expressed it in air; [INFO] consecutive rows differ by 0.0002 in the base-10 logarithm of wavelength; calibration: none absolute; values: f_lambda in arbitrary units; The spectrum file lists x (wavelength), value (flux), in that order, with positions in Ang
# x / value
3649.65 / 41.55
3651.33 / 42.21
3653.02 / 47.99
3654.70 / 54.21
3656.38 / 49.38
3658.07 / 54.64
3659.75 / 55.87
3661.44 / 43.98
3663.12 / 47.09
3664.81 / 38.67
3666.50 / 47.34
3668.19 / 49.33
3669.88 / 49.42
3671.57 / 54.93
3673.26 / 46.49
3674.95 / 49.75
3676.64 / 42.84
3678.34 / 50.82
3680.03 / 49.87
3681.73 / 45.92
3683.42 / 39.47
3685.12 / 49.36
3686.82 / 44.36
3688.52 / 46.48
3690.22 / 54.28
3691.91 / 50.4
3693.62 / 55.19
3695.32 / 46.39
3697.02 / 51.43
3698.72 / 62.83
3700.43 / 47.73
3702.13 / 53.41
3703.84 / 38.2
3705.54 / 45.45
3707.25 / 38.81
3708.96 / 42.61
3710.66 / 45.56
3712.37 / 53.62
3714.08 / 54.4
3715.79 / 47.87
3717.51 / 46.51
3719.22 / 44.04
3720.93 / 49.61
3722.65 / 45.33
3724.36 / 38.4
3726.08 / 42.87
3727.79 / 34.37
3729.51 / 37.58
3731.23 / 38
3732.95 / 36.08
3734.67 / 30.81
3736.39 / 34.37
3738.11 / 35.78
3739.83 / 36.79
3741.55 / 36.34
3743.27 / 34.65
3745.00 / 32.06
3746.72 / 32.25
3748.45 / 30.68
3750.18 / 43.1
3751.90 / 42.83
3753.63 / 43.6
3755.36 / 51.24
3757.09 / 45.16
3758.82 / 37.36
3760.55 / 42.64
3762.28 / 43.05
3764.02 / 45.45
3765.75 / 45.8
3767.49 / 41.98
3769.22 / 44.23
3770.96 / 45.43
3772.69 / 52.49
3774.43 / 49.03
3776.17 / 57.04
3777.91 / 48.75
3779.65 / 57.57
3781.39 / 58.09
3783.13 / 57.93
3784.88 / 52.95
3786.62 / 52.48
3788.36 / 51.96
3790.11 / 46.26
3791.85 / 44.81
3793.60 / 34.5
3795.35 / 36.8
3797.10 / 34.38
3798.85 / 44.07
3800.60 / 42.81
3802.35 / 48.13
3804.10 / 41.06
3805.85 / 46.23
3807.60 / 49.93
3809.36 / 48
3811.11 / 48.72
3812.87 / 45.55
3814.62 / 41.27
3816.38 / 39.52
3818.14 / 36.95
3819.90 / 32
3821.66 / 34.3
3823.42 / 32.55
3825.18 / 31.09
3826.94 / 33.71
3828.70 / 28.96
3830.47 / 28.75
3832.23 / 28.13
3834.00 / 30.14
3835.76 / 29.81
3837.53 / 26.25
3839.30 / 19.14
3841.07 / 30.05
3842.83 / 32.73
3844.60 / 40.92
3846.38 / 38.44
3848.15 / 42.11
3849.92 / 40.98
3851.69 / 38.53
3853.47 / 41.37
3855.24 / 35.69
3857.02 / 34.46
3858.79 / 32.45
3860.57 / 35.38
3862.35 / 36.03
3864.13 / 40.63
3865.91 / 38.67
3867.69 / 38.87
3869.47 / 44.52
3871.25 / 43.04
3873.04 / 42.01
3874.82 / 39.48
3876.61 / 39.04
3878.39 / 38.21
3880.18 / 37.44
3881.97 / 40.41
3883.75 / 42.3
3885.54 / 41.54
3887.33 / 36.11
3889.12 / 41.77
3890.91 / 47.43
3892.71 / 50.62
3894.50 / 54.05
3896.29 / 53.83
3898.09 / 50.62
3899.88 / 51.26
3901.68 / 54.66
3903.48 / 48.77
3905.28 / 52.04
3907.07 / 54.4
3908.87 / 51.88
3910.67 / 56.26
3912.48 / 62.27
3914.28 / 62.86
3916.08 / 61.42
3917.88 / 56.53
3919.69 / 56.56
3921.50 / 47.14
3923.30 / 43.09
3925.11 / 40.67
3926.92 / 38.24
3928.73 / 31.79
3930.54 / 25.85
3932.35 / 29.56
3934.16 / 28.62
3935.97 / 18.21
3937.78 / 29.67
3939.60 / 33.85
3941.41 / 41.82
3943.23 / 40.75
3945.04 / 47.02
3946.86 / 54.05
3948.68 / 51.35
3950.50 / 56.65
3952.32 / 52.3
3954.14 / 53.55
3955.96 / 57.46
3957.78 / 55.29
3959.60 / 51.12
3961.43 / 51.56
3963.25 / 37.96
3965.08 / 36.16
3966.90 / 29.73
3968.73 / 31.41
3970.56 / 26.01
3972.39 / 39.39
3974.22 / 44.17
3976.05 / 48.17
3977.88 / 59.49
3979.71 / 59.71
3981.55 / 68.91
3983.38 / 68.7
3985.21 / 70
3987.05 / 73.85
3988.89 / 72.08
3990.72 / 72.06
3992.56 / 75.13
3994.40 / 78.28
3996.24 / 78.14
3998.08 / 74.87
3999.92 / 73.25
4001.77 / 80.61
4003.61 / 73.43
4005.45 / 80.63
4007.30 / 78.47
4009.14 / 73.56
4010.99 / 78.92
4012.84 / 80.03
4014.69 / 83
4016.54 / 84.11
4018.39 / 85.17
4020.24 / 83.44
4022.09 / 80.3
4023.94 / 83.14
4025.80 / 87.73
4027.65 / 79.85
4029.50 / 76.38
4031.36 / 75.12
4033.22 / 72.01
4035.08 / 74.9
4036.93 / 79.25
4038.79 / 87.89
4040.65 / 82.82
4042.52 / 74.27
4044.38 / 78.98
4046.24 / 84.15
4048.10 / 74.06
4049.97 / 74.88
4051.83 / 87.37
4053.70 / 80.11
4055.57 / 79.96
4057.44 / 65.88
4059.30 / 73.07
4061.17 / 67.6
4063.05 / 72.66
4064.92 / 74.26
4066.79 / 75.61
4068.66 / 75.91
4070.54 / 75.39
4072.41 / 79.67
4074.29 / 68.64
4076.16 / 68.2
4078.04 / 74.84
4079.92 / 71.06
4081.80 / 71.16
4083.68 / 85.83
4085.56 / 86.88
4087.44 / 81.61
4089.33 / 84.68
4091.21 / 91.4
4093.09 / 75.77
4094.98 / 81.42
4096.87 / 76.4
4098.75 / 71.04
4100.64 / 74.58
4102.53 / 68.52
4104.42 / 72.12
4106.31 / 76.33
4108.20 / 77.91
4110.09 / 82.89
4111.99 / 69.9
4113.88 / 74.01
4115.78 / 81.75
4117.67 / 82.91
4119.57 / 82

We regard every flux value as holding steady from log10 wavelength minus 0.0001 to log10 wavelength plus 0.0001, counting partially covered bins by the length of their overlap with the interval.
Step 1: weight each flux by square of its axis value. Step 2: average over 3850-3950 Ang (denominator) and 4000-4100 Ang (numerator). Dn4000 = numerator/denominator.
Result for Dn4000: 1.94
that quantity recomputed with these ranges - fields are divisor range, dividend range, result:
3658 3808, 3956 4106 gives 1.85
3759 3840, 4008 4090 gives 2.12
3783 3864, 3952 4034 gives 1.89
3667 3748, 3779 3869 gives 0.94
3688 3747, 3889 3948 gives 1.18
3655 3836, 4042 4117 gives 2.07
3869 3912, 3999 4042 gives 1.83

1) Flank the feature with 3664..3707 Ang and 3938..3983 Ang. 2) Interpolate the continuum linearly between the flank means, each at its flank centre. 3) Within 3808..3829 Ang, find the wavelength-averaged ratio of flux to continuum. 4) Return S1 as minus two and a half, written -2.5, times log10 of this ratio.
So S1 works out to 0.240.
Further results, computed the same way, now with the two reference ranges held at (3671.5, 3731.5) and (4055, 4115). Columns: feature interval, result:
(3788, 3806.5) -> 0.260 mag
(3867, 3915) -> 0.282 mag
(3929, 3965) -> 0.466 mag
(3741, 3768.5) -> 0.245 mag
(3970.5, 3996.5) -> 0.085 mag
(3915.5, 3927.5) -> 0.279 mag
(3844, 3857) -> 0.423 mag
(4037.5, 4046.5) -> -0.124 mag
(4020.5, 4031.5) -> -0.138 mag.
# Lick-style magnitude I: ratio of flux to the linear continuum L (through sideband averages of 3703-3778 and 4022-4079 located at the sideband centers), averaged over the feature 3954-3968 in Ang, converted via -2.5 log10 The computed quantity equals 0.40 mag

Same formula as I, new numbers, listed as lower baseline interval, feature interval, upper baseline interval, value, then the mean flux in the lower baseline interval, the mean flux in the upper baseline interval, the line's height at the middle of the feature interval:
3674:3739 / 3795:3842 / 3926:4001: 0.284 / 45.3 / 50.5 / 47.6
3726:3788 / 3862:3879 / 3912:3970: 0.089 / 43.2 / 44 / 43.7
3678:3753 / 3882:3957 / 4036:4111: 0.322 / 43.5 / 77.1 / 62.7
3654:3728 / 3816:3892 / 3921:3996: 0.306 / 47.8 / 48.4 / 48.2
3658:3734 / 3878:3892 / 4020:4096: 0.471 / 46.7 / 77.9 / 63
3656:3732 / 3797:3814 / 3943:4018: 0.163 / 47.1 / 61.4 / 52.7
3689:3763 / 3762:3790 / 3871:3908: -0.147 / 43.1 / 45.7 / 43.9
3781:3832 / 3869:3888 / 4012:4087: 0.286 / 41.8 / 77.9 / 52.5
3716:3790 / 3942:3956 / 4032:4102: 0.254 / 43.6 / 77.1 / 64.5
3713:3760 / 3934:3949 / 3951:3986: 0.255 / 40.2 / 49.6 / 48.5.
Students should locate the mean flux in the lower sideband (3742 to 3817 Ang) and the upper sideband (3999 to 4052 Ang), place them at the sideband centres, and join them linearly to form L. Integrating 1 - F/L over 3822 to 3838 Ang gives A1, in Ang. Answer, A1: 6.7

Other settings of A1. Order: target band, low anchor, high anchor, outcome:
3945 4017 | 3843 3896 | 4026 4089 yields 1.2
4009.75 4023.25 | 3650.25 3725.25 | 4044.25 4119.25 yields -1.9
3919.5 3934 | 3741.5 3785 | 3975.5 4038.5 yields 6.2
